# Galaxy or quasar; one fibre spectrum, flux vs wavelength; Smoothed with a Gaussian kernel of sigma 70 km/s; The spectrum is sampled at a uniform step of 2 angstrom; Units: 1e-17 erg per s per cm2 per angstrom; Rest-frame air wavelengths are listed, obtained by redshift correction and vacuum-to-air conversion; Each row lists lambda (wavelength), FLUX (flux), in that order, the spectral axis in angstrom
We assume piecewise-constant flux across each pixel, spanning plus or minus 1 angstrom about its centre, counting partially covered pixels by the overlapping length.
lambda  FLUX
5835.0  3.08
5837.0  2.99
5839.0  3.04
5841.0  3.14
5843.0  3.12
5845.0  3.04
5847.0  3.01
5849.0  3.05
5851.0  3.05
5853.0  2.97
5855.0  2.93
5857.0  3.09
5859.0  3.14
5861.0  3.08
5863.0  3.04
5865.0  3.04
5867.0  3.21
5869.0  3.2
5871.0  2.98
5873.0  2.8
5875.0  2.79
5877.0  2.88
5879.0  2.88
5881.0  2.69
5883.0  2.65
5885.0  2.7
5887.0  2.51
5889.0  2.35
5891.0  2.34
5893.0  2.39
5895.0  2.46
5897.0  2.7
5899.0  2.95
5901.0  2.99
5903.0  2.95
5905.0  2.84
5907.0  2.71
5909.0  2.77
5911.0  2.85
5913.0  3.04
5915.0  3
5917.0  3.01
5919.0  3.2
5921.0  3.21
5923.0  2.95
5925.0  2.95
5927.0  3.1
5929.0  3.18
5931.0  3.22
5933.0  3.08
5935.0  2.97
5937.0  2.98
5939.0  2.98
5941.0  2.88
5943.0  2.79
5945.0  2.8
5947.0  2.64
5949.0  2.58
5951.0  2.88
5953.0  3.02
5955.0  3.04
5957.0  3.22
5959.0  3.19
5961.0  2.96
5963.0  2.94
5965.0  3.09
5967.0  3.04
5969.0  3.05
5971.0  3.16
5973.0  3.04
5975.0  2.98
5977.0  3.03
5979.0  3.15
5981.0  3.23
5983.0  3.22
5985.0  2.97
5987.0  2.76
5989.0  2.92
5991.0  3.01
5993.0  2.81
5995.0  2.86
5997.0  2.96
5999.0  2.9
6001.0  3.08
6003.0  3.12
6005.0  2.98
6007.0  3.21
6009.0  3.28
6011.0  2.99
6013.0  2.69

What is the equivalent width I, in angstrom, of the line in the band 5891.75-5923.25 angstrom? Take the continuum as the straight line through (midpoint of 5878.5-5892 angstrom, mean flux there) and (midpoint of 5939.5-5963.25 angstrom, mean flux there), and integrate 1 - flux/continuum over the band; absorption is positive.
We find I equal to -2.1 angstrom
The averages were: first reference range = 2.58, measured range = 2.87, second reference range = 2.91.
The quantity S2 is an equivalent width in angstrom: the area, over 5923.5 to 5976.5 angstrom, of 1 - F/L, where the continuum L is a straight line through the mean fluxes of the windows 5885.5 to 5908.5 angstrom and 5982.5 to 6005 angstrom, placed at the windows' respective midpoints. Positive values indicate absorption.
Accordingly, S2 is -3.2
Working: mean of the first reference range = 2.66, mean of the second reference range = 2.96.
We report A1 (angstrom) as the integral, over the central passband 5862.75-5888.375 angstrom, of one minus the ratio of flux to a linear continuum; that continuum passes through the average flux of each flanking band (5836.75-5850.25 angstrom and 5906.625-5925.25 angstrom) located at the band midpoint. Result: 1.4 angstrom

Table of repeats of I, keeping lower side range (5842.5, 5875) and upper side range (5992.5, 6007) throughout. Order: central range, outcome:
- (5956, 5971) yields -0.40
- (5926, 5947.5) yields 0.24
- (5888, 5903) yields 2.00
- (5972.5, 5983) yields -0.39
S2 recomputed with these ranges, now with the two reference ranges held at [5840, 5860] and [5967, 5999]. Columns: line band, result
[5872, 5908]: 4.04 angstrom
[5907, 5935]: 0.00 angstrom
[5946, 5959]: 0.43 angstrom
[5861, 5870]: -0.20 angstrom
